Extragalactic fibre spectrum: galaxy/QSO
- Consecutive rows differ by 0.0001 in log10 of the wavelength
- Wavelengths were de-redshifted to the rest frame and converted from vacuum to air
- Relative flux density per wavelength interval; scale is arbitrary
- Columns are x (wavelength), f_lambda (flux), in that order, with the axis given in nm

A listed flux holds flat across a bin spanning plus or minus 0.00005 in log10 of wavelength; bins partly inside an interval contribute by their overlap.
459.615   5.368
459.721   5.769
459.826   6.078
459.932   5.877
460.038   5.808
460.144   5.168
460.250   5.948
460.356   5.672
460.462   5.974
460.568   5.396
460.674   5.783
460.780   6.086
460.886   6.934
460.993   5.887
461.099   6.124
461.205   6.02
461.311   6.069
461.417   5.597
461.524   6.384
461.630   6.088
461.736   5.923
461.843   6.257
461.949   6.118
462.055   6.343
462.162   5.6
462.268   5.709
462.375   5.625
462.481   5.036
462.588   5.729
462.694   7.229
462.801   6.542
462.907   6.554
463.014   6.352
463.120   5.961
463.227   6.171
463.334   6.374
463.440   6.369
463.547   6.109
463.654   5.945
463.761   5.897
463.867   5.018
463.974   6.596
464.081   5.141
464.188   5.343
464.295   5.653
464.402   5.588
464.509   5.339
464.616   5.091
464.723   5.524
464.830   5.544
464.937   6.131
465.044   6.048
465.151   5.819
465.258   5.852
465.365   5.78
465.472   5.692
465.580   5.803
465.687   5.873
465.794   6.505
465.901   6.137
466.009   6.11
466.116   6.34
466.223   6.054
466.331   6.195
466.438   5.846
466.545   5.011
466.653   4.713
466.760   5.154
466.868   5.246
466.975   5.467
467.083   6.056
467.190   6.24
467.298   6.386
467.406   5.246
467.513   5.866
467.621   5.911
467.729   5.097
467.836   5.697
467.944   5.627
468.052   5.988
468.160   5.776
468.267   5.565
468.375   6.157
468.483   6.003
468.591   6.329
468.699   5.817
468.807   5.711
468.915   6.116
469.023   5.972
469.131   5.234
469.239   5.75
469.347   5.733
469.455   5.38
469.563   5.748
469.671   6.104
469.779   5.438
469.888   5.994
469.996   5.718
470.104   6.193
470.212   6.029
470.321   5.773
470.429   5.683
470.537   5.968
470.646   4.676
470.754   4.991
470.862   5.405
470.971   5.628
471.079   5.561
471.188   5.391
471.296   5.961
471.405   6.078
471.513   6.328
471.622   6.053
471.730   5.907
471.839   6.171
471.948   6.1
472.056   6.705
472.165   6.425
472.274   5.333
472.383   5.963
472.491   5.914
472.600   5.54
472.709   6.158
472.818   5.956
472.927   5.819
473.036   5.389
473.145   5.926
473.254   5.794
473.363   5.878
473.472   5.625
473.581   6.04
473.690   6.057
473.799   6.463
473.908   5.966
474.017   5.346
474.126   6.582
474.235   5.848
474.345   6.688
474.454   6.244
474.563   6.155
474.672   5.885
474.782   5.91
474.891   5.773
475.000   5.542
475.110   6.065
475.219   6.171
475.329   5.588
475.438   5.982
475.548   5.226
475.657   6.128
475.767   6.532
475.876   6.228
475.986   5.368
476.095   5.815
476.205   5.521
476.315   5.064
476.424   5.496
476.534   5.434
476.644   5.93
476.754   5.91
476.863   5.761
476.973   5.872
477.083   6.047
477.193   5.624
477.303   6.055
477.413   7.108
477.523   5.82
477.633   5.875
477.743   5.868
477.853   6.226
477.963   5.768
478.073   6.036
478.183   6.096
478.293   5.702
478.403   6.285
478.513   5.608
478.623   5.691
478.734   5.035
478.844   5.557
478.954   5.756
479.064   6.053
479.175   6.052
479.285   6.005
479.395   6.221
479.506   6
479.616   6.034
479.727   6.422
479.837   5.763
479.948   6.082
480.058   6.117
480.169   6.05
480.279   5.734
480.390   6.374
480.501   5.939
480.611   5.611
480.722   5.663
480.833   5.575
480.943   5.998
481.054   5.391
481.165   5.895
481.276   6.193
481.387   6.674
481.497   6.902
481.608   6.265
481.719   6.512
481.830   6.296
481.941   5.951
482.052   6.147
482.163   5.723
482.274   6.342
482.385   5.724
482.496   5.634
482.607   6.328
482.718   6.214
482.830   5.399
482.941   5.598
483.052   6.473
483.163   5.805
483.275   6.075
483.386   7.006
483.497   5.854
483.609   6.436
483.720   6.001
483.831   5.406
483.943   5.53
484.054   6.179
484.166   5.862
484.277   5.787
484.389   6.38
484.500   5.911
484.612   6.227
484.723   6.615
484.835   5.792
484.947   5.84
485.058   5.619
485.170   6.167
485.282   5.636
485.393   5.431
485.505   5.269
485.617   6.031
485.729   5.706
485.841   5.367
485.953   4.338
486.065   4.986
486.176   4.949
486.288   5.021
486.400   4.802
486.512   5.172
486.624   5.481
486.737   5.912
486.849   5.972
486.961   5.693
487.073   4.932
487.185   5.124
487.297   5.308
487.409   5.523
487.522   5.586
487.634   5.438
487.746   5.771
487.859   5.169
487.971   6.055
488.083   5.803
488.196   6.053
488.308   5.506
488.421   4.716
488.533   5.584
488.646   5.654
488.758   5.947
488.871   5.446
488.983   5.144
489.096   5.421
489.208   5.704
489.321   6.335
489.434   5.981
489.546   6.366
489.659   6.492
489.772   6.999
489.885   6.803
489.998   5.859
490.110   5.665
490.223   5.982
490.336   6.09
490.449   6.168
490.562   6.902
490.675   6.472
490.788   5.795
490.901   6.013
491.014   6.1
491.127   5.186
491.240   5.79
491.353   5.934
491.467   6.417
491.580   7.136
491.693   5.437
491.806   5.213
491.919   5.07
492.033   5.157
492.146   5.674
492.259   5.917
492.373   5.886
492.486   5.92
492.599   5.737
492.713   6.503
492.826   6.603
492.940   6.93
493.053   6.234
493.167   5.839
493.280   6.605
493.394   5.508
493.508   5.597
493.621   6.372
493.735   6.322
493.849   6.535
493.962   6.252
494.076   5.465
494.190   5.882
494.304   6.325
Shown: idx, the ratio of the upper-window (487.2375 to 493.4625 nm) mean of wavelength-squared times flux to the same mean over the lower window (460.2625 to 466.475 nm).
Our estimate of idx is 1.11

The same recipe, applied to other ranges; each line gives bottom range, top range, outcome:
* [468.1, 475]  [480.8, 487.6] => 1.04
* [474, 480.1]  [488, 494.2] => 1.07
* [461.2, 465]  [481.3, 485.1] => 1.12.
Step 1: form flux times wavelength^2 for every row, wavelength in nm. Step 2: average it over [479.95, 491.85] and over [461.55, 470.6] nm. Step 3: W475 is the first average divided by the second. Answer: 1.1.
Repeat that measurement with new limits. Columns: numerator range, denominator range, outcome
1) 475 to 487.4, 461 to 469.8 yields 1.07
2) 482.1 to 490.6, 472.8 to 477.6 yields 1.03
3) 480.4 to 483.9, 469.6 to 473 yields 1.08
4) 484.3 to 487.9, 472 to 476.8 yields 0.99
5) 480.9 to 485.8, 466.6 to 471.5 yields 1.12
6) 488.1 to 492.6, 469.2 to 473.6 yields 1.10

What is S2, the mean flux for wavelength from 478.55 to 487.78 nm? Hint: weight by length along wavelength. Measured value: 5.82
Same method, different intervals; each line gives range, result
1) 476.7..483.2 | 5.98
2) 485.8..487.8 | 5.3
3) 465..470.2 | 5.8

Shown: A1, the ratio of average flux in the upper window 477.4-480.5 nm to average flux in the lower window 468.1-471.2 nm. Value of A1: 1.0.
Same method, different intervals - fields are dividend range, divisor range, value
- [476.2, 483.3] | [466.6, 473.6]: 1.03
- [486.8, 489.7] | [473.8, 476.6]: 0.96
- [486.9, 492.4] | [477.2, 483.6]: 0.97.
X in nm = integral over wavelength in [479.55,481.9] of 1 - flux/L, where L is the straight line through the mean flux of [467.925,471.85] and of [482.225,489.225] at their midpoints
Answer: -0.148 nm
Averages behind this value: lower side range 5.78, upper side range 5.68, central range 6.07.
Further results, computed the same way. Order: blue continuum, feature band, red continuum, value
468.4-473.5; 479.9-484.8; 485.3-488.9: -0.439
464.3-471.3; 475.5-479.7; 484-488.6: -0.162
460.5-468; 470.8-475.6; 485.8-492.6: -0.089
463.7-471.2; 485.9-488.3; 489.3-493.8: 0.248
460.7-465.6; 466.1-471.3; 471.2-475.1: 0.221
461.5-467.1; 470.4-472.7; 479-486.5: 0.027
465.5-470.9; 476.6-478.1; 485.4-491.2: -0.071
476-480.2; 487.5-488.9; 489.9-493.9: 0.091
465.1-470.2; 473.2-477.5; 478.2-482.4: -0.001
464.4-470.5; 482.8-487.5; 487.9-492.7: 0.151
